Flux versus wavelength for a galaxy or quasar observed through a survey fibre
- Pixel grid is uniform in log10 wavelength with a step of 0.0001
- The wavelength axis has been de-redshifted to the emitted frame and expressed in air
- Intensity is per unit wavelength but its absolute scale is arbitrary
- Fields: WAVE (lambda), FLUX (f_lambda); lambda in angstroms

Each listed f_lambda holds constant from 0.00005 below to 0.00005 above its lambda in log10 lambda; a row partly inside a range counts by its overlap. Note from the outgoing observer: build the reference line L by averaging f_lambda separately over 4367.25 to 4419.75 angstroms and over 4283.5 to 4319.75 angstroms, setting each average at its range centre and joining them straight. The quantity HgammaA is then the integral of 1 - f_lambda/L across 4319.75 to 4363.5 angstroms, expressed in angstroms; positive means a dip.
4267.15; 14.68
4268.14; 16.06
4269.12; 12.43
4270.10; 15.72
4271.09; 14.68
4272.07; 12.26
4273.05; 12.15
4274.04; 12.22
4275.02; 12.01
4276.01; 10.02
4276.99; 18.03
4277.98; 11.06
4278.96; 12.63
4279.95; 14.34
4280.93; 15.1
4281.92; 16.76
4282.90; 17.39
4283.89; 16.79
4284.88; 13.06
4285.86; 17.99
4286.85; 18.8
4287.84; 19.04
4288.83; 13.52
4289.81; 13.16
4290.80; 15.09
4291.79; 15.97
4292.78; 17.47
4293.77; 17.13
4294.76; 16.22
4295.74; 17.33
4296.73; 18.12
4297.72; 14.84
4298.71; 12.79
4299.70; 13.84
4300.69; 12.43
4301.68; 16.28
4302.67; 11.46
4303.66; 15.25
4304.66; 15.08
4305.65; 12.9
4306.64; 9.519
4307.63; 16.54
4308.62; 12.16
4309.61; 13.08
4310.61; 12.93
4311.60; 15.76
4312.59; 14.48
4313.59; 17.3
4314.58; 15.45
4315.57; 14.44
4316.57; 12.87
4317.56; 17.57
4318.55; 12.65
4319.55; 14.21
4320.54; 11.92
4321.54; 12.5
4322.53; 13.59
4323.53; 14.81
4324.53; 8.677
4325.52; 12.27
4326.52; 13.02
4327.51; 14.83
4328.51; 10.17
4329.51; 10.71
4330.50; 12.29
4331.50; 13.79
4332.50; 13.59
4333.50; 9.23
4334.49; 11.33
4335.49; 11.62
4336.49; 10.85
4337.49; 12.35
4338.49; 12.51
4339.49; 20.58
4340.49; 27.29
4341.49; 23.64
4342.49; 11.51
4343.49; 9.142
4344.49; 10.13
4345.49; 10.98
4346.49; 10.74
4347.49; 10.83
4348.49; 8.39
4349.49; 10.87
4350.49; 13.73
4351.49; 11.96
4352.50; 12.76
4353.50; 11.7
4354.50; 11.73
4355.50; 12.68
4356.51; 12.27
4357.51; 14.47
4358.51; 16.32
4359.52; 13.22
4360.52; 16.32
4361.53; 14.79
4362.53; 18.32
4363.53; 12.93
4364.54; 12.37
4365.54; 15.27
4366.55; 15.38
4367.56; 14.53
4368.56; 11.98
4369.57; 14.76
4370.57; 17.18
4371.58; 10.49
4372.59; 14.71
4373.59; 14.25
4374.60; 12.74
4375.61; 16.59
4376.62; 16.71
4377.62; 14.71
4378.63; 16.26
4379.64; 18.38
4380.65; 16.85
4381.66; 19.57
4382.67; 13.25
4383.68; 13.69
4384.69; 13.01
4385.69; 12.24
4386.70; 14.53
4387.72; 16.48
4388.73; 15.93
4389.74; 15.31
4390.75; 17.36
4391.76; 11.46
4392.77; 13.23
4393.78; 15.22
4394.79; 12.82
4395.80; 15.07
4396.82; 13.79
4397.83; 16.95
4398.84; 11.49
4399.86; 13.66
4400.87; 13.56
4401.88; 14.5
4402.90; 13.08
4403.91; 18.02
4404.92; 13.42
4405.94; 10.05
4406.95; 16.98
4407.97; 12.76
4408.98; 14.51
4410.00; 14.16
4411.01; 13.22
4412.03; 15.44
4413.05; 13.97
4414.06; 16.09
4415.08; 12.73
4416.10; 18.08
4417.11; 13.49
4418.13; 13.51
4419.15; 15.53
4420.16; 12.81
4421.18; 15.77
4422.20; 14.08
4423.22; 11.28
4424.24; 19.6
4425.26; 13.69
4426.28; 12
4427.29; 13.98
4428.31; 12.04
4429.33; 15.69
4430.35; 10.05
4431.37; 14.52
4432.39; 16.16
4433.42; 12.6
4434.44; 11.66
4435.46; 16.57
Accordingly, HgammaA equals 4.9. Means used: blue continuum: 15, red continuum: 14.6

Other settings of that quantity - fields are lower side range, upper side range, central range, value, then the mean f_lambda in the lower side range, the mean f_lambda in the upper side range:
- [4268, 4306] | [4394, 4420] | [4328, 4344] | 0.87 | 14.8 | 14.3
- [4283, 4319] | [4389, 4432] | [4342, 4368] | 3.16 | 15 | 14.2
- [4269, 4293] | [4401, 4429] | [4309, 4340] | 2.76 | 14.7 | 14.3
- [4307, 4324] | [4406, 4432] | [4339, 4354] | 0.63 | 14.2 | 14.2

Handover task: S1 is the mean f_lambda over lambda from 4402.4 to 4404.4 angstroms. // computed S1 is 15.6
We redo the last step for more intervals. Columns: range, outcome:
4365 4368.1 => 15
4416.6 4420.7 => 13.9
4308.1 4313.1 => 13.7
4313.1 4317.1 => 15.1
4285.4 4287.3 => 18.4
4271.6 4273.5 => 12.2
